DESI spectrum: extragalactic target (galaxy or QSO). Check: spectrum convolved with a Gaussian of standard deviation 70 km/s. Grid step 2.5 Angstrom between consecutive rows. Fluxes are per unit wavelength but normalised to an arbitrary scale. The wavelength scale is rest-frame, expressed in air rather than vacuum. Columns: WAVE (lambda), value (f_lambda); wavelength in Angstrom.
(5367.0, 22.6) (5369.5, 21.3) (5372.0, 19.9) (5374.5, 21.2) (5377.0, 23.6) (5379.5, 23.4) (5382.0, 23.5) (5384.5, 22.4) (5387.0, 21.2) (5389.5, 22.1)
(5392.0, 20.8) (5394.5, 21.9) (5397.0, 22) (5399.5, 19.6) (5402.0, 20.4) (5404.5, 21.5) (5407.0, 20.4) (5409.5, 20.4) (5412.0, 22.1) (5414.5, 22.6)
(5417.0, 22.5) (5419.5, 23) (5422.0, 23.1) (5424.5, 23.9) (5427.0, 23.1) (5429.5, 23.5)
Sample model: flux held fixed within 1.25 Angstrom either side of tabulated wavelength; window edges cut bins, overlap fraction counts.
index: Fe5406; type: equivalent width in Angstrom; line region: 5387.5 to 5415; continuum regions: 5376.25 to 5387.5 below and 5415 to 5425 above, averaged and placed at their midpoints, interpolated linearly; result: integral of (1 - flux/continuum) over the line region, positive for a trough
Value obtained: 2.1 Angstrom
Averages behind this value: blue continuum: 22.9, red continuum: 23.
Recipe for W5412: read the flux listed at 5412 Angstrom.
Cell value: 22.1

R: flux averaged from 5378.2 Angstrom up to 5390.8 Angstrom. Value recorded 22.5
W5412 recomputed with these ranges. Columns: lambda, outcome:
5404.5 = 21.5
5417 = 22.5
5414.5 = 22.6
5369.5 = 21.3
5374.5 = 21.2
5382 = 23.5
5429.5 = 23.5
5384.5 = 22.4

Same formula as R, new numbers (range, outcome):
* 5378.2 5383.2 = 23.5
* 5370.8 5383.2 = 22.3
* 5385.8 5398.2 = 21.6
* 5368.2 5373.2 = 20.6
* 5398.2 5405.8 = 20.5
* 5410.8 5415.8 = 22.4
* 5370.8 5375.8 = 20.6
